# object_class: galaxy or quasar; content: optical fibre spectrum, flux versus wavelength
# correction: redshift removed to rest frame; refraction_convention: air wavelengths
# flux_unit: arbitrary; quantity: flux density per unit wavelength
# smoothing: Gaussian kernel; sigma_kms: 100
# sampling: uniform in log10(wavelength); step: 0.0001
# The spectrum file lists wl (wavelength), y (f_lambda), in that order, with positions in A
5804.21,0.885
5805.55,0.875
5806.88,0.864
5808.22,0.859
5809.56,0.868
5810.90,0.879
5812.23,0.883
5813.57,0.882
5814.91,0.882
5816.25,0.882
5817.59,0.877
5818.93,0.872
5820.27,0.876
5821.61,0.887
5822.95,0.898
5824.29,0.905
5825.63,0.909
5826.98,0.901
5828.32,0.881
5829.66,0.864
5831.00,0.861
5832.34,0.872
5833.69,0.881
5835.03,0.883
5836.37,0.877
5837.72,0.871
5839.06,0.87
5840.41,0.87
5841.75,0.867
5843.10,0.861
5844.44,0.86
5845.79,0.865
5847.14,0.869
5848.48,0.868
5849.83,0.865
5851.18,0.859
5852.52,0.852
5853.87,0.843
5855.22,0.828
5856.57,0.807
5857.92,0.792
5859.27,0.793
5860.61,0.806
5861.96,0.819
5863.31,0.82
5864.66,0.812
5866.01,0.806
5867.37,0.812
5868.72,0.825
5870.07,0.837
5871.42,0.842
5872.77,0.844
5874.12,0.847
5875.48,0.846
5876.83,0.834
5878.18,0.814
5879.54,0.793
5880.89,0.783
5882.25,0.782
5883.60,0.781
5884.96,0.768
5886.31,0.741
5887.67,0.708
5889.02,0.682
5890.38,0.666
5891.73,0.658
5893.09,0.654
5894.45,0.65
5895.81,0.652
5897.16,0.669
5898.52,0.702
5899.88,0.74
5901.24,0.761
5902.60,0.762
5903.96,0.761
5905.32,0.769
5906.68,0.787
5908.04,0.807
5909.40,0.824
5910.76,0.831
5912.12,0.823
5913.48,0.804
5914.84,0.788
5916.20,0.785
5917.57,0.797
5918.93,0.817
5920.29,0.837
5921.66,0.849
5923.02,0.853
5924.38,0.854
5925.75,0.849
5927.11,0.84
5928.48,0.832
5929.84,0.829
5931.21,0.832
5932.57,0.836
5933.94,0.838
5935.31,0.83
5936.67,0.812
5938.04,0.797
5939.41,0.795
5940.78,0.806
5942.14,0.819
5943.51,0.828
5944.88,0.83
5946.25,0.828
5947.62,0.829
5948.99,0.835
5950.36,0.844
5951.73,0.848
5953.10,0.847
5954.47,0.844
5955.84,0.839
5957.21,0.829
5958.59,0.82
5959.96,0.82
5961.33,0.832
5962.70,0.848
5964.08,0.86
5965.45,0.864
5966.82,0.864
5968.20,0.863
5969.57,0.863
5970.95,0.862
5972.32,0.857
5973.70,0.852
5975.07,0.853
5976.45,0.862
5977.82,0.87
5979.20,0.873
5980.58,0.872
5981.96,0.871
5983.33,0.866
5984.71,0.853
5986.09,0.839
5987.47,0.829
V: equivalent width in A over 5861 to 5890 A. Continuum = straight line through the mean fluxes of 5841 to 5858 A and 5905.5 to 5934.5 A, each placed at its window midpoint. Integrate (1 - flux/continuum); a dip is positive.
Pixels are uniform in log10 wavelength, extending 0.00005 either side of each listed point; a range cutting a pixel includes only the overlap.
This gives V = 1.5 A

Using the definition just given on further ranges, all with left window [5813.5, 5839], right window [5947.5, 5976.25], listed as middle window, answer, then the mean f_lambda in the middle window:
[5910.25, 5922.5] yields 0.62 A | 0.815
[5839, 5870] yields 1.33 A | 0.837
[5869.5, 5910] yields 5.01 A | 0.758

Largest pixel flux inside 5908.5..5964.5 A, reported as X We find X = 0.86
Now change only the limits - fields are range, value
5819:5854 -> 0.909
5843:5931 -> 0.869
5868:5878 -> 0.847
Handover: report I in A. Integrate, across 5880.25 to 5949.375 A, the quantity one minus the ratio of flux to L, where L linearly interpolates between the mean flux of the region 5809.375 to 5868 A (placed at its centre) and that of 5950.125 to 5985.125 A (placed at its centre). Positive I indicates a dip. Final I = 5.8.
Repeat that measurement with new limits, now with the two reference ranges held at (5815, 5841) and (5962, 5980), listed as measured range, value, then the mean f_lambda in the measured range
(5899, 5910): 1.2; 0.774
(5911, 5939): 1.4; 0.825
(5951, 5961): 0.3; 0.835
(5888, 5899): 2.6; 0.668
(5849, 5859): 0.5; 0.833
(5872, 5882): 0.6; 0.821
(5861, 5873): 0.7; 0.823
